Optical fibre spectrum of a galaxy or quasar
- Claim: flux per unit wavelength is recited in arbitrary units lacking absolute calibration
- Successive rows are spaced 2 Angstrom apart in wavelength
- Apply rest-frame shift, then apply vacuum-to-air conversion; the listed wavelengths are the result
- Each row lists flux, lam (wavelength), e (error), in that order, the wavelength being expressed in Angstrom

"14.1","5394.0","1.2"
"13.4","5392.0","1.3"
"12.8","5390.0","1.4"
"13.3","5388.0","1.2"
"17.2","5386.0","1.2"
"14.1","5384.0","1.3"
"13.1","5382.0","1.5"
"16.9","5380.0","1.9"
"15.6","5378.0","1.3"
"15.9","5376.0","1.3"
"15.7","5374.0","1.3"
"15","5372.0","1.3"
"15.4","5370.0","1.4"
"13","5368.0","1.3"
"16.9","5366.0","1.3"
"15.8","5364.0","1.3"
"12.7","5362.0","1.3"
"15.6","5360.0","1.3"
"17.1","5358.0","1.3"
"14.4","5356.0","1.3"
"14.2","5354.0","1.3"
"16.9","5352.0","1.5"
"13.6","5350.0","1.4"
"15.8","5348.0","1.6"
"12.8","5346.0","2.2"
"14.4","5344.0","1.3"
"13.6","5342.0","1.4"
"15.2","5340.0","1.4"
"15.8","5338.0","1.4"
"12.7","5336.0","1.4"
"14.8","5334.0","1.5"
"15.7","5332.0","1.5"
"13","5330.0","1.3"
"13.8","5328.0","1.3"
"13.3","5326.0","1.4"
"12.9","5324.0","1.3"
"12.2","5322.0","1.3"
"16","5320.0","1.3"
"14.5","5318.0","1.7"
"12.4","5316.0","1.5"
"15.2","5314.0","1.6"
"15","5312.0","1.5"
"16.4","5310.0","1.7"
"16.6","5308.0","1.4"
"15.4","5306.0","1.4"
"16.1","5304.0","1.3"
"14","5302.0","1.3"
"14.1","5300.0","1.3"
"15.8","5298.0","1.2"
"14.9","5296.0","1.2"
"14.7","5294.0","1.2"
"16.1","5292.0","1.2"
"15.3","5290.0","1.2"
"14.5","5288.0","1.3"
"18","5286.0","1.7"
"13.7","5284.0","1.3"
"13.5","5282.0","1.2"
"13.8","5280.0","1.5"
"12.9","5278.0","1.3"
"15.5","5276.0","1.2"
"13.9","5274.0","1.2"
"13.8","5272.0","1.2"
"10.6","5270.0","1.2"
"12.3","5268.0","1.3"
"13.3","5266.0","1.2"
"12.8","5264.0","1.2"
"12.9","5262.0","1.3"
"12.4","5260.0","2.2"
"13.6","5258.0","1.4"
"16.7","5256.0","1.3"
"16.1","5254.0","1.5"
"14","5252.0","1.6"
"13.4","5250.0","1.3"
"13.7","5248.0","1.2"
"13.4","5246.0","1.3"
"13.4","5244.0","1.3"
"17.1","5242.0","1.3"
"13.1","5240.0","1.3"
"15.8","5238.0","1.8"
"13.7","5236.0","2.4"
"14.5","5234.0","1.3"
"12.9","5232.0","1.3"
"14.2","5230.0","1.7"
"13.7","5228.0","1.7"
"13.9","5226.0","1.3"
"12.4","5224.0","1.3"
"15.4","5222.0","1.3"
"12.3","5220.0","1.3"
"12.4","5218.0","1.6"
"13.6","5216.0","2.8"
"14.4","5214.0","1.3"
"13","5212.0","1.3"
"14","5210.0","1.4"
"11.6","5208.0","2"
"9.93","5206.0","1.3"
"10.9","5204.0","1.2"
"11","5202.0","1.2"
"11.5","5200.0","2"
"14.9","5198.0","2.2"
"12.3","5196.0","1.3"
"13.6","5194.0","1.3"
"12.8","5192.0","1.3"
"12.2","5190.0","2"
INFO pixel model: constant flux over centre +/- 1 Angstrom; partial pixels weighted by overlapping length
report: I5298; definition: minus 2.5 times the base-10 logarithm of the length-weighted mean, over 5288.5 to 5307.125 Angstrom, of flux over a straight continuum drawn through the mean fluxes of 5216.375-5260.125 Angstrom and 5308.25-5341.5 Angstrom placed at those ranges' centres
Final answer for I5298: -0.07 mag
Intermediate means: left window 14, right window 14.3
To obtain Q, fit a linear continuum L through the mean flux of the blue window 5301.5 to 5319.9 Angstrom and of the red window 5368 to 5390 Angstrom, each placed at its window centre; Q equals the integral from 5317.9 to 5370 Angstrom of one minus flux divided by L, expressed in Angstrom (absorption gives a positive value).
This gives 2.0 Angstrom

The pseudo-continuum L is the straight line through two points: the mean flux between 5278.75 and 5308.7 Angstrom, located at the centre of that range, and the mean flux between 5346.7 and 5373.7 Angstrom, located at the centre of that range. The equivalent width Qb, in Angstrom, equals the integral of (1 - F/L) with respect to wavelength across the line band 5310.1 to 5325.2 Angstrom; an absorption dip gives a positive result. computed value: 0.92 Angstrom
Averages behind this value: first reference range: 15.1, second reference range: 15.1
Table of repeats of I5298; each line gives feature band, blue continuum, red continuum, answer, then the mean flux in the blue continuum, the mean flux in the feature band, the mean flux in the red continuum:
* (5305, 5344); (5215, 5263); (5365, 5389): 0.019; 13.9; 14.4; 15.2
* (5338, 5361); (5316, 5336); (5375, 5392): -0.050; 13.9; 14.9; 14.8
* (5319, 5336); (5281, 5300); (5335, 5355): 0.061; 15.1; 13.9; 14.5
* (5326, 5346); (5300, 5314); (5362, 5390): 0.079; 15.5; 14.2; 15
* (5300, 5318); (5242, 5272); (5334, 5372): -0.060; 13.6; 15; 14.8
